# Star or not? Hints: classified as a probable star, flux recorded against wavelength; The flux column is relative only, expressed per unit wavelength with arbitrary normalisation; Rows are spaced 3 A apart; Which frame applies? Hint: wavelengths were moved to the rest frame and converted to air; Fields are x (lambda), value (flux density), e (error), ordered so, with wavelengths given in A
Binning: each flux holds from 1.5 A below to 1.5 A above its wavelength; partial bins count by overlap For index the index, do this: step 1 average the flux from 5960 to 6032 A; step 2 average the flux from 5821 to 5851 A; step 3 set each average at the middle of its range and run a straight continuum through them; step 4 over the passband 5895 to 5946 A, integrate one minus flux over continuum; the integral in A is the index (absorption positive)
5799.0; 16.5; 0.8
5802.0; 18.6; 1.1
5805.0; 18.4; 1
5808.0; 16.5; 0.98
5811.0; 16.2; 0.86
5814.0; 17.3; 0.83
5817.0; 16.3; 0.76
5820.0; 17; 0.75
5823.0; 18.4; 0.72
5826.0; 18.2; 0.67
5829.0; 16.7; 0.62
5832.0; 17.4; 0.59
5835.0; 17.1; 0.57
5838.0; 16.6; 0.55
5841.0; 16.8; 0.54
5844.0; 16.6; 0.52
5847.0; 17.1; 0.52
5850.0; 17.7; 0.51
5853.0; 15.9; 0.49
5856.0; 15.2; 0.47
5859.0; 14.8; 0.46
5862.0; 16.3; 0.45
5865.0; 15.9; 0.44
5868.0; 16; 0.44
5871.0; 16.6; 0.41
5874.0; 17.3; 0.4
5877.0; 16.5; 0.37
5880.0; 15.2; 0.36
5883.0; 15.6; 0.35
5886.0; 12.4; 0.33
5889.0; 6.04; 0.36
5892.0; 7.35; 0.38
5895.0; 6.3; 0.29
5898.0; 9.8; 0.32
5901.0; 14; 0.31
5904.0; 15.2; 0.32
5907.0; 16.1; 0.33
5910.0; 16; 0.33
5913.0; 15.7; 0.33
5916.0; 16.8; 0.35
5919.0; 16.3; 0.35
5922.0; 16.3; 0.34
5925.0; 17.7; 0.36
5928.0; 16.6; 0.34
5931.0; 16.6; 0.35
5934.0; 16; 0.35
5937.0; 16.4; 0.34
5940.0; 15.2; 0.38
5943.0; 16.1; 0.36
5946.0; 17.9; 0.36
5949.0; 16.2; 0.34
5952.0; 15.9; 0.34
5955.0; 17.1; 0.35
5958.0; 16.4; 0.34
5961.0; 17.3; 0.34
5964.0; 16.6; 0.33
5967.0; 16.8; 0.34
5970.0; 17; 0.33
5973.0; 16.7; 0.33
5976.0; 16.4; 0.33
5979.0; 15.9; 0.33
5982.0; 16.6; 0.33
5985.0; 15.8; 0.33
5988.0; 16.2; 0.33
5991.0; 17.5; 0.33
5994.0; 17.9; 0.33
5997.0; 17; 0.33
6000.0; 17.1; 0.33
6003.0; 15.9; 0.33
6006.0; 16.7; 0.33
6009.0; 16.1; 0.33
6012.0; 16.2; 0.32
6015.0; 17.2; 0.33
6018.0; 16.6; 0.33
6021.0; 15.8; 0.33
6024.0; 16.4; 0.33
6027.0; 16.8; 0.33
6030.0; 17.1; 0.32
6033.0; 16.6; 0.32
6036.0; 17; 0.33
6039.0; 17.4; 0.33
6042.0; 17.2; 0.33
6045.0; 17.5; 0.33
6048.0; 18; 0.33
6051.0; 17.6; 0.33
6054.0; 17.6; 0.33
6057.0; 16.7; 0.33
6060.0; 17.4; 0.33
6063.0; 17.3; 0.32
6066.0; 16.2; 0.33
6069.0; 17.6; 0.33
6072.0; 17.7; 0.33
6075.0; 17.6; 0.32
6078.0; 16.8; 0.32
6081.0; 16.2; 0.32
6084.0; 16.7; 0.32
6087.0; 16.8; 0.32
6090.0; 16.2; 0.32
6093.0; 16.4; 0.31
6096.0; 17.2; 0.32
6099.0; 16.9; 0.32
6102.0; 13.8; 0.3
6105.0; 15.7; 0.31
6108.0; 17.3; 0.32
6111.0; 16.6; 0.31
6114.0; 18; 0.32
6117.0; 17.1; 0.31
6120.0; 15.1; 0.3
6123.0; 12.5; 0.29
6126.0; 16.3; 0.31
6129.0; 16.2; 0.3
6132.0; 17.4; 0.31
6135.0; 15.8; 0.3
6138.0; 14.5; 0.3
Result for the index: 4.4 A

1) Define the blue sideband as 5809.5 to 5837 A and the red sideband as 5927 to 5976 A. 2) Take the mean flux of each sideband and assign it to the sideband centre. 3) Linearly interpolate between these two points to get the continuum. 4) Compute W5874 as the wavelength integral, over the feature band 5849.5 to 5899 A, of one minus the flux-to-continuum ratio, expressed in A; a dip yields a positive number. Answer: 9.2 A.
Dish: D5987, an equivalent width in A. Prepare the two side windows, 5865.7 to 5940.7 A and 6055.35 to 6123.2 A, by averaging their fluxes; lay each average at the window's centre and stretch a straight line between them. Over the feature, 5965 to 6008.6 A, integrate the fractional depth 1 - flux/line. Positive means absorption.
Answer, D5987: -3.3 A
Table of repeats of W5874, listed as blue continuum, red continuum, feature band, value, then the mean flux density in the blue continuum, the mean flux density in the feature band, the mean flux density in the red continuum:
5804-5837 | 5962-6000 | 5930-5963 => 0.71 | 17.2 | 16.5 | 16.7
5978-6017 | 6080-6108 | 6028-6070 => -1.99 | 16.6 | 17.2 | 16.3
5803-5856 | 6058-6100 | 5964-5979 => 0.30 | 17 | 16.6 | 16.9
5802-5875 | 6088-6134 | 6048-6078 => -1.88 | 16.8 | 17.3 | 16.2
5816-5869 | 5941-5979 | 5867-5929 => 9.00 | 16.7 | 14.2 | 16.6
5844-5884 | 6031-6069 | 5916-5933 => -0.17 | 16.2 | 16.7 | 17.2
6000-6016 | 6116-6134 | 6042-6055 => -1.14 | 16.5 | 17.6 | 15.7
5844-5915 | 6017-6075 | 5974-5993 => -0.44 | 14.4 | 16.4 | 17.1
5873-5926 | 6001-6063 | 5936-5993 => -4.45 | 13.9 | 16.5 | 16.9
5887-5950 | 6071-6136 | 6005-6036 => -2.09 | 14.5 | 16.6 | 16.4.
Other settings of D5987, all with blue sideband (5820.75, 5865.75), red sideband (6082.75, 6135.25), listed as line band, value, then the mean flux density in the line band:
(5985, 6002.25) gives -0.5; 17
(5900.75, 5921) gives 0.9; 15.8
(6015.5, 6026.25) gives 0.0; 16.4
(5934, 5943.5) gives 0.4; 15.9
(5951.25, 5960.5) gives 0.0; 16.6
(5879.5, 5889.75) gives 2.6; 12.5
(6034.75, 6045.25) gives -0.6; 17.3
